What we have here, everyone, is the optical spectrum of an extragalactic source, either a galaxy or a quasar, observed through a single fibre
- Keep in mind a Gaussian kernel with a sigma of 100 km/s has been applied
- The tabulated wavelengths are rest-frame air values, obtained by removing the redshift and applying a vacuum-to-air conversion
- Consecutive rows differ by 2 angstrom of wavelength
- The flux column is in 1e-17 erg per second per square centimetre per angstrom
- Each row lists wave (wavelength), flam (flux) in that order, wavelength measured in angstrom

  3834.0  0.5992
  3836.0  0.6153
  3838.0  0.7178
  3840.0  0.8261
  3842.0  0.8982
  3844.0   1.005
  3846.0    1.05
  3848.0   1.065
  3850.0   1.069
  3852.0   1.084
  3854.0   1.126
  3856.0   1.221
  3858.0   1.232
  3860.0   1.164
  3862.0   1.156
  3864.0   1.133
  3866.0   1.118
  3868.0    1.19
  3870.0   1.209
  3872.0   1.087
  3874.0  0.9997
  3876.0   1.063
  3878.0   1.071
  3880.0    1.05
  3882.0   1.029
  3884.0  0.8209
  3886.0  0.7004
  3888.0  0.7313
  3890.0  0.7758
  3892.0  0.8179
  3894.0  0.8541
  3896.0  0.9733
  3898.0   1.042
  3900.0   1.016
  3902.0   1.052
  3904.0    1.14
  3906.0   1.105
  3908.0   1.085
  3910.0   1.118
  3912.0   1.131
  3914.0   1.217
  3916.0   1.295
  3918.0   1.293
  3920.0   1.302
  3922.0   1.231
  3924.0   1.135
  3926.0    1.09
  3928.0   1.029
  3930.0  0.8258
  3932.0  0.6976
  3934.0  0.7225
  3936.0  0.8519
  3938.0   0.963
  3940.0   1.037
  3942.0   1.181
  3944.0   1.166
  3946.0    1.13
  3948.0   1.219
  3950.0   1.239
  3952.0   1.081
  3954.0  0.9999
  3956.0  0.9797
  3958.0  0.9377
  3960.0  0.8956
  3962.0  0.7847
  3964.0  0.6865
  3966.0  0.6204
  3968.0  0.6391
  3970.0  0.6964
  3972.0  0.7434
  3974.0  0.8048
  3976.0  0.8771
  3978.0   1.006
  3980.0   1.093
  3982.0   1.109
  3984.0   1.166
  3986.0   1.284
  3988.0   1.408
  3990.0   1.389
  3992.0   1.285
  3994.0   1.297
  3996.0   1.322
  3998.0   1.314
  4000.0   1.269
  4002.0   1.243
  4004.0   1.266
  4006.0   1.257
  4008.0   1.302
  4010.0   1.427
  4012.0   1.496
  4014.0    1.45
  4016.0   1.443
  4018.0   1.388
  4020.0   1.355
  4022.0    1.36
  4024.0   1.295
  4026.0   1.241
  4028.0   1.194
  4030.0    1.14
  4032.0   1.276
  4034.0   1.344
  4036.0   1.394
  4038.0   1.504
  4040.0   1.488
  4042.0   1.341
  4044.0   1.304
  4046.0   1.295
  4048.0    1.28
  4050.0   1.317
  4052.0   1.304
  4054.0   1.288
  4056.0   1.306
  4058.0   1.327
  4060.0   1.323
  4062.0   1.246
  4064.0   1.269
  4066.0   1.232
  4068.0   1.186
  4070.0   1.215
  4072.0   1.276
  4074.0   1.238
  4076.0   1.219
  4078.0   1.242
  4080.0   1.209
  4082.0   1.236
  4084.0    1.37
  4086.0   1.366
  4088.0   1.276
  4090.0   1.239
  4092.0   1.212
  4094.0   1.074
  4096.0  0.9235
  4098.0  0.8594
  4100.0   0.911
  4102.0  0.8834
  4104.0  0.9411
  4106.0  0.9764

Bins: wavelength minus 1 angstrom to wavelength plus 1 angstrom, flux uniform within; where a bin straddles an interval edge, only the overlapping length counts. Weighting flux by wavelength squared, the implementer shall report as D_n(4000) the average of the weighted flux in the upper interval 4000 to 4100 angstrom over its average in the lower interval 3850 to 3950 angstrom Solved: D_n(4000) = 1.30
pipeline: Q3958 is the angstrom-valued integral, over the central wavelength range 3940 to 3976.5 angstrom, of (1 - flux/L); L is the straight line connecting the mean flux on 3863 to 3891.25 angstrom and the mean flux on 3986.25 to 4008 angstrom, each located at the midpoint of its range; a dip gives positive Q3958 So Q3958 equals 8.18 angstrom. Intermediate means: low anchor 0.997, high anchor 1.3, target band 0.93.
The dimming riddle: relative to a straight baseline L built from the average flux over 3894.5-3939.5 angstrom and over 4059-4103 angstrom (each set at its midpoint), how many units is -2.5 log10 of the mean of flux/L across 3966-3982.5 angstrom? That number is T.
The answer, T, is 0.283 mag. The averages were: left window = 1.06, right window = 1.18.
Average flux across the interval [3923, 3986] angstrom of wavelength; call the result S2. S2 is 0.954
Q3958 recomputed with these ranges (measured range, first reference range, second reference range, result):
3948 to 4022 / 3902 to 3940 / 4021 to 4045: 5.39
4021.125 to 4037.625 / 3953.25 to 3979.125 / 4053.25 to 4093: -3.14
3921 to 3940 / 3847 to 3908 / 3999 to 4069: 2.98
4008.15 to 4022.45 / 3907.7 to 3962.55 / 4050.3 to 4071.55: -2.61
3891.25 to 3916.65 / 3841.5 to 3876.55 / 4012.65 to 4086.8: 1.99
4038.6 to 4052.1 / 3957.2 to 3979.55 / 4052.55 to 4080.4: -2.13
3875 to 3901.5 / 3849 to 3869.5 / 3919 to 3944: 4.20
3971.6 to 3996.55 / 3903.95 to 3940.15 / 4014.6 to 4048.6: 1.57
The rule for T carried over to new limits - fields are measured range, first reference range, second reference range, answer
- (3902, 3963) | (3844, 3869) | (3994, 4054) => 0.15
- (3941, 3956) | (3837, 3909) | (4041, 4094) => -0.02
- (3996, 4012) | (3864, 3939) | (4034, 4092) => -0.10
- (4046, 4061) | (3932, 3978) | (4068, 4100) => -0.16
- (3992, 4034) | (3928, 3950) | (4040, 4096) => -0.15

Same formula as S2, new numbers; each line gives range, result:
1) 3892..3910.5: 1.03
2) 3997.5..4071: 1.32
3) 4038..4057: 1.33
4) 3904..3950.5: 1.09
